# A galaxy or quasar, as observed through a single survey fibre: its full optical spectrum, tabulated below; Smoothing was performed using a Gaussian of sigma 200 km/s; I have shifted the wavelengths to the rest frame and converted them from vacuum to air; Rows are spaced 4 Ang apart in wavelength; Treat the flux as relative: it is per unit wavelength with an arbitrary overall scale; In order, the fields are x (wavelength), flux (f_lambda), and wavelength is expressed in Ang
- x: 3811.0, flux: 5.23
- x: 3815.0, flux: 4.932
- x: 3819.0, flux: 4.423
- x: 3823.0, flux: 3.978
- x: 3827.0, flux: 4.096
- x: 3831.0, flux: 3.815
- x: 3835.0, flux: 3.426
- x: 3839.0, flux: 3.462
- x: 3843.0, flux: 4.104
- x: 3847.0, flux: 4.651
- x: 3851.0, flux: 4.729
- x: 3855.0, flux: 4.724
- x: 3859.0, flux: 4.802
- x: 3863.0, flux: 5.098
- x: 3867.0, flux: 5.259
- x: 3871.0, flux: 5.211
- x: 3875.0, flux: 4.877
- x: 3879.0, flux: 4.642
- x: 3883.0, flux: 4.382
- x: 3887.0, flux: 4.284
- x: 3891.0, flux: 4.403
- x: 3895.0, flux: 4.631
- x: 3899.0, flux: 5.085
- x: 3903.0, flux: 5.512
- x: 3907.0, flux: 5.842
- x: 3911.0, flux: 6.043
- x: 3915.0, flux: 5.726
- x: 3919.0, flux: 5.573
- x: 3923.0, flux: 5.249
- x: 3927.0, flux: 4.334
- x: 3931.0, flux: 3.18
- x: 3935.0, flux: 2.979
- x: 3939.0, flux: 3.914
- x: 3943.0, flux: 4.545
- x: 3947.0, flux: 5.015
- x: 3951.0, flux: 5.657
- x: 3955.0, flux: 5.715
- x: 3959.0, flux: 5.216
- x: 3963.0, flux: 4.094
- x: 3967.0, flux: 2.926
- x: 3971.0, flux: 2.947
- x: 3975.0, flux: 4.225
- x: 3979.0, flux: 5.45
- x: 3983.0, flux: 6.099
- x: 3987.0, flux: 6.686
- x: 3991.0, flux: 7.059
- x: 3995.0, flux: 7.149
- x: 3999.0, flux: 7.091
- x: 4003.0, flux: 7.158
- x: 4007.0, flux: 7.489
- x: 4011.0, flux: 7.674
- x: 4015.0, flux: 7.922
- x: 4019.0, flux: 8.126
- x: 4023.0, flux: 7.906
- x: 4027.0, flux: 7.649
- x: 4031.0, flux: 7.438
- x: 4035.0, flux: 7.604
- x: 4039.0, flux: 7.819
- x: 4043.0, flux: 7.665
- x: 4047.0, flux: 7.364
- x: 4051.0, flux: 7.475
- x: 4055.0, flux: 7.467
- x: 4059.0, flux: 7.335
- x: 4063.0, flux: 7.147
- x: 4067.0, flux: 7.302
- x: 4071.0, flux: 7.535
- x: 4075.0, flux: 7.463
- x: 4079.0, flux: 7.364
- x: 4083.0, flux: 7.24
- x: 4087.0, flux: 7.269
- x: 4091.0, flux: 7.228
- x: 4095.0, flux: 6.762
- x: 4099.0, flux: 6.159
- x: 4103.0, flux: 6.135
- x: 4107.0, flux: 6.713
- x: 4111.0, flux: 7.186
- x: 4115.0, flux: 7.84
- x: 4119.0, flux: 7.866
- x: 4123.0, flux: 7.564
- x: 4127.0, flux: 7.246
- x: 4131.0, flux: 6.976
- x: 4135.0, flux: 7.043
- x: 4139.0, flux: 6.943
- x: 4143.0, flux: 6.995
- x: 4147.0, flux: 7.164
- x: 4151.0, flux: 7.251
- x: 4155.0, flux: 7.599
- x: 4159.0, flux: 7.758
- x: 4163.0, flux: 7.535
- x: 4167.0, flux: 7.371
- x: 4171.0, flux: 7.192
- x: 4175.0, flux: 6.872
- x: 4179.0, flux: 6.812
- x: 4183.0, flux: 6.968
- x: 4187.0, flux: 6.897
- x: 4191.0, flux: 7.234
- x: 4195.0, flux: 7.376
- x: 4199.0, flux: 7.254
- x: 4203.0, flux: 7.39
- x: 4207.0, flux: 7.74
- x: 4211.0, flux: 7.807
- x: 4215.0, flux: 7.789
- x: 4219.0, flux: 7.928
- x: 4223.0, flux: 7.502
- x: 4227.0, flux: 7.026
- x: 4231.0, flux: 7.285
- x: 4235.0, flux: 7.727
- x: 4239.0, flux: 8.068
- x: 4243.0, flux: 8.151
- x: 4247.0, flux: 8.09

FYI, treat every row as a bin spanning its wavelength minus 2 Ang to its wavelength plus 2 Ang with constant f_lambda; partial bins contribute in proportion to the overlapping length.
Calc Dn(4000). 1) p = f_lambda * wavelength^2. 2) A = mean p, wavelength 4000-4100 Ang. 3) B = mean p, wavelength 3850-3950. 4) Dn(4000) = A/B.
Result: 1.7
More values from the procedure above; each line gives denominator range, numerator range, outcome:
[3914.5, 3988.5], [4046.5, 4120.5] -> 1.64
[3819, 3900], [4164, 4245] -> 1.97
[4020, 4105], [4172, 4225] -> 1.07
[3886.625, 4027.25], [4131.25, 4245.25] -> 1.48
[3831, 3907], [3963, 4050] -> 1.55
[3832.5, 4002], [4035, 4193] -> 1.62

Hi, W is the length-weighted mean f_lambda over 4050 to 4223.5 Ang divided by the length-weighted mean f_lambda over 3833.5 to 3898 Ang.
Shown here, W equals 1.6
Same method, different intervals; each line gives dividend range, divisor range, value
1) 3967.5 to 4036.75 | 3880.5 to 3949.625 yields 1.41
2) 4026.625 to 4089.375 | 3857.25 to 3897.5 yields 1.56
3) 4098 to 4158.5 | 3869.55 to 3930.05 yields 1.42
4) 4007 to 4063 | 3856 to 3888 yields 1.58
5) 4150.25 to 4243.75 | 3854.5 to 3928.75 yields 1.47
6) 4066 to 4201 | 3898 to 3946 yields 1.49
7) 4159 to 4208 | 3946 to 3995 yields 1.40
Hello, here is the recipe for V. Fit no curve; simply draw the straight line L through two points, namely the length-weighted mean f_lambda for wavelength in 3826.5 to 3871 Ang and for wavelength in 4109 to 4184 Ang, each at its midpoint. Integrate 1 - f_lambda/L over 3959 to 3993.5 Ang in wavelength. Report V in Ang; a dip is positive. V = 4.2 Ang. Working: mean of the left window 4.43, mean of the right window 7.28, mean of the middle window 4.98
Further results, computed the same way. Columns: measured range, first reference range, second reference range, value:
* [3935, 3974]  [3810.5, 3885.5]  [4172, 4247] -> 7.2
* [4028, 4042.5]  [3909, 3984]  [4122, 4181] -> -4.7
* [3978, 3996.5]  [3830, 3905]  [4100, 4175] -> -2.5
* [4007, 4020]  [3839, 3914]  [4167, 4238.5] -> -4.2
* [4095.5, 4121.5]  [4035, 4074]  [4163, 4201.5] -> 1.2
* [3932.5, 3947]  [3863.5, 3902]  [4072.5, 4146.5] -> 3.8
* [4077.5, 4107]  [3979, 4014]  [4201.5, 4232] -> 1.5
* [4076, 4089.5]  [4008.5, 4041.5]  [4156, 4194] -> 0.4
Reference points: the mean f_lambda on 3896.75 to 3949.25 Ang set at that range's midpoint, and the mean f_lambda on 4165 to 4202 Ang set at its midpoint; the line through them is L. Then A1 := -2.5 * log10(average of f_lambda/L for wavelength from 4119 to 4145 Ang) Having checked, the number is -0.082 mag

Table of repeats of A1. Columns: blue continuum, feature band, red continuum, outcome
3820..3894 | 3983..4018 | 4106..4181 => -0.23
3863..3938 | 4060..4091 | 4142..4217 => -0.15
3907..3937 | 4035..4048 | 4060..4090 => -0.13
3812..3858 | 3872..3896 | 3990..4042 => 0.13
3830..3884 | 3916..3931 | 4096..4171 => 0.07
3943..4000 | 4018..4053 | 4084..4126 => -0.24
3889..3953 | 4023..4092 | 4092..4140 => -0.17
